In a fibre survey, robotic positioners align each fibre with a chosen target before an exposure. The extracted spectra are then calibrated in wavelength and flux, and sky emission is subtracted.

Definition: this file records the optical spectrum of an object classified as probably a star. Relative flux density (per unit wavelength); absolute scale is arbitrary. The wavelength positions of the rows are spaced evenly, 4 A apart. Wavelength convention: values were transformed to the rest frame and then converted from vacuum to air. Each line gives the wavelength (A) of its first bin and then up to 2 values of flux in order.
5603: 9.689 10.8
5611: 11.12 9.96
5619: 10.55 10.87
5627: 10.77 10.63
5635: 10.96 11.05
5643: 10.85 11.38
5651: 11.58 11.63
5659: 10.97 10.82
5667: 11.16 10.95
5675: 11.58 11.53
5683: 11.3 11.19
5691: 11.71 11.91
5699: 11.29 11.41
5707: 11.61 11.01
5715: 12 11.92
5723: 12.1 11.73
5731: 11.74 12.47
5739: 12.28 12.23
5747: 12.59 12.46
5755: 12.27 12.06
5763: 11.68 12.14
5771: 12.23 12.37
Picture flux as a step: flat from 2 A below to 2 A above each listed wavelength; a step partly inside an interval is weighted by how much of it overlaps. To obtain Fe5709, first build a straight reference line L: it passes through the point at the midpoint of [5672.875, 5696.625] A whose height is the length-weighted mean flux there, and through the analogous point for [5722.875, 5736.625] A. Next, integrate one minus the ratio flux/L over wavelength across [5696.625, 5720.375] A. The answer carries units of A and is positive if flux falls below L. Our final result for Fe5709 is 0.5 A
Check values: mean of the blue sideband 11.5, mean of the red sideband 12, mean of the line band 11.5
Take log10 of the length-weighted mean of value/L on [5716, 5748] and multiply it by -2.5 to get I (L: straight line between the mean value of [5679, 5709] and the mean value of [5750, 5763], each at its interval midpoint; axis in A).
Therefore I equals -0.02 mag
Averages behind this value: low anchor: 11.5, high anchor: 12.2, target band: 12.1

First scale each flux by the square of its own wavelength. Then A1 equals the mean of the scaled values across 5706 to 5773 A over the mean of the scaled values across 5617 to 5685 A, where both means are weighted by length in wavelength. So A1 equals 1.1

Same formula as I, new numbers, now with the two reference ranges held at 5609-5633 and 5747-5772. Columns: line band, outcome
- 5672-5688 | -0.01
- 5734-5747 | -0.04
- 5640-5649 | -0.02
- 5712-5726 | -0.02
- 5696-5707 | 0.01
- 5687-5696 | -0.02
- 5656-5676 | 0.00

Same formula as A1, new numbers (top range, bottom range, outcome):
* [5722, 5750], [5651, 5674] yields 1.12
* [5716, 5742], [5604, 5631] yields 1.18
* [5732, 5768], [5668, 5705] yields 1.09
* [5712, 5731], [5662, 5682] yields 1.08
